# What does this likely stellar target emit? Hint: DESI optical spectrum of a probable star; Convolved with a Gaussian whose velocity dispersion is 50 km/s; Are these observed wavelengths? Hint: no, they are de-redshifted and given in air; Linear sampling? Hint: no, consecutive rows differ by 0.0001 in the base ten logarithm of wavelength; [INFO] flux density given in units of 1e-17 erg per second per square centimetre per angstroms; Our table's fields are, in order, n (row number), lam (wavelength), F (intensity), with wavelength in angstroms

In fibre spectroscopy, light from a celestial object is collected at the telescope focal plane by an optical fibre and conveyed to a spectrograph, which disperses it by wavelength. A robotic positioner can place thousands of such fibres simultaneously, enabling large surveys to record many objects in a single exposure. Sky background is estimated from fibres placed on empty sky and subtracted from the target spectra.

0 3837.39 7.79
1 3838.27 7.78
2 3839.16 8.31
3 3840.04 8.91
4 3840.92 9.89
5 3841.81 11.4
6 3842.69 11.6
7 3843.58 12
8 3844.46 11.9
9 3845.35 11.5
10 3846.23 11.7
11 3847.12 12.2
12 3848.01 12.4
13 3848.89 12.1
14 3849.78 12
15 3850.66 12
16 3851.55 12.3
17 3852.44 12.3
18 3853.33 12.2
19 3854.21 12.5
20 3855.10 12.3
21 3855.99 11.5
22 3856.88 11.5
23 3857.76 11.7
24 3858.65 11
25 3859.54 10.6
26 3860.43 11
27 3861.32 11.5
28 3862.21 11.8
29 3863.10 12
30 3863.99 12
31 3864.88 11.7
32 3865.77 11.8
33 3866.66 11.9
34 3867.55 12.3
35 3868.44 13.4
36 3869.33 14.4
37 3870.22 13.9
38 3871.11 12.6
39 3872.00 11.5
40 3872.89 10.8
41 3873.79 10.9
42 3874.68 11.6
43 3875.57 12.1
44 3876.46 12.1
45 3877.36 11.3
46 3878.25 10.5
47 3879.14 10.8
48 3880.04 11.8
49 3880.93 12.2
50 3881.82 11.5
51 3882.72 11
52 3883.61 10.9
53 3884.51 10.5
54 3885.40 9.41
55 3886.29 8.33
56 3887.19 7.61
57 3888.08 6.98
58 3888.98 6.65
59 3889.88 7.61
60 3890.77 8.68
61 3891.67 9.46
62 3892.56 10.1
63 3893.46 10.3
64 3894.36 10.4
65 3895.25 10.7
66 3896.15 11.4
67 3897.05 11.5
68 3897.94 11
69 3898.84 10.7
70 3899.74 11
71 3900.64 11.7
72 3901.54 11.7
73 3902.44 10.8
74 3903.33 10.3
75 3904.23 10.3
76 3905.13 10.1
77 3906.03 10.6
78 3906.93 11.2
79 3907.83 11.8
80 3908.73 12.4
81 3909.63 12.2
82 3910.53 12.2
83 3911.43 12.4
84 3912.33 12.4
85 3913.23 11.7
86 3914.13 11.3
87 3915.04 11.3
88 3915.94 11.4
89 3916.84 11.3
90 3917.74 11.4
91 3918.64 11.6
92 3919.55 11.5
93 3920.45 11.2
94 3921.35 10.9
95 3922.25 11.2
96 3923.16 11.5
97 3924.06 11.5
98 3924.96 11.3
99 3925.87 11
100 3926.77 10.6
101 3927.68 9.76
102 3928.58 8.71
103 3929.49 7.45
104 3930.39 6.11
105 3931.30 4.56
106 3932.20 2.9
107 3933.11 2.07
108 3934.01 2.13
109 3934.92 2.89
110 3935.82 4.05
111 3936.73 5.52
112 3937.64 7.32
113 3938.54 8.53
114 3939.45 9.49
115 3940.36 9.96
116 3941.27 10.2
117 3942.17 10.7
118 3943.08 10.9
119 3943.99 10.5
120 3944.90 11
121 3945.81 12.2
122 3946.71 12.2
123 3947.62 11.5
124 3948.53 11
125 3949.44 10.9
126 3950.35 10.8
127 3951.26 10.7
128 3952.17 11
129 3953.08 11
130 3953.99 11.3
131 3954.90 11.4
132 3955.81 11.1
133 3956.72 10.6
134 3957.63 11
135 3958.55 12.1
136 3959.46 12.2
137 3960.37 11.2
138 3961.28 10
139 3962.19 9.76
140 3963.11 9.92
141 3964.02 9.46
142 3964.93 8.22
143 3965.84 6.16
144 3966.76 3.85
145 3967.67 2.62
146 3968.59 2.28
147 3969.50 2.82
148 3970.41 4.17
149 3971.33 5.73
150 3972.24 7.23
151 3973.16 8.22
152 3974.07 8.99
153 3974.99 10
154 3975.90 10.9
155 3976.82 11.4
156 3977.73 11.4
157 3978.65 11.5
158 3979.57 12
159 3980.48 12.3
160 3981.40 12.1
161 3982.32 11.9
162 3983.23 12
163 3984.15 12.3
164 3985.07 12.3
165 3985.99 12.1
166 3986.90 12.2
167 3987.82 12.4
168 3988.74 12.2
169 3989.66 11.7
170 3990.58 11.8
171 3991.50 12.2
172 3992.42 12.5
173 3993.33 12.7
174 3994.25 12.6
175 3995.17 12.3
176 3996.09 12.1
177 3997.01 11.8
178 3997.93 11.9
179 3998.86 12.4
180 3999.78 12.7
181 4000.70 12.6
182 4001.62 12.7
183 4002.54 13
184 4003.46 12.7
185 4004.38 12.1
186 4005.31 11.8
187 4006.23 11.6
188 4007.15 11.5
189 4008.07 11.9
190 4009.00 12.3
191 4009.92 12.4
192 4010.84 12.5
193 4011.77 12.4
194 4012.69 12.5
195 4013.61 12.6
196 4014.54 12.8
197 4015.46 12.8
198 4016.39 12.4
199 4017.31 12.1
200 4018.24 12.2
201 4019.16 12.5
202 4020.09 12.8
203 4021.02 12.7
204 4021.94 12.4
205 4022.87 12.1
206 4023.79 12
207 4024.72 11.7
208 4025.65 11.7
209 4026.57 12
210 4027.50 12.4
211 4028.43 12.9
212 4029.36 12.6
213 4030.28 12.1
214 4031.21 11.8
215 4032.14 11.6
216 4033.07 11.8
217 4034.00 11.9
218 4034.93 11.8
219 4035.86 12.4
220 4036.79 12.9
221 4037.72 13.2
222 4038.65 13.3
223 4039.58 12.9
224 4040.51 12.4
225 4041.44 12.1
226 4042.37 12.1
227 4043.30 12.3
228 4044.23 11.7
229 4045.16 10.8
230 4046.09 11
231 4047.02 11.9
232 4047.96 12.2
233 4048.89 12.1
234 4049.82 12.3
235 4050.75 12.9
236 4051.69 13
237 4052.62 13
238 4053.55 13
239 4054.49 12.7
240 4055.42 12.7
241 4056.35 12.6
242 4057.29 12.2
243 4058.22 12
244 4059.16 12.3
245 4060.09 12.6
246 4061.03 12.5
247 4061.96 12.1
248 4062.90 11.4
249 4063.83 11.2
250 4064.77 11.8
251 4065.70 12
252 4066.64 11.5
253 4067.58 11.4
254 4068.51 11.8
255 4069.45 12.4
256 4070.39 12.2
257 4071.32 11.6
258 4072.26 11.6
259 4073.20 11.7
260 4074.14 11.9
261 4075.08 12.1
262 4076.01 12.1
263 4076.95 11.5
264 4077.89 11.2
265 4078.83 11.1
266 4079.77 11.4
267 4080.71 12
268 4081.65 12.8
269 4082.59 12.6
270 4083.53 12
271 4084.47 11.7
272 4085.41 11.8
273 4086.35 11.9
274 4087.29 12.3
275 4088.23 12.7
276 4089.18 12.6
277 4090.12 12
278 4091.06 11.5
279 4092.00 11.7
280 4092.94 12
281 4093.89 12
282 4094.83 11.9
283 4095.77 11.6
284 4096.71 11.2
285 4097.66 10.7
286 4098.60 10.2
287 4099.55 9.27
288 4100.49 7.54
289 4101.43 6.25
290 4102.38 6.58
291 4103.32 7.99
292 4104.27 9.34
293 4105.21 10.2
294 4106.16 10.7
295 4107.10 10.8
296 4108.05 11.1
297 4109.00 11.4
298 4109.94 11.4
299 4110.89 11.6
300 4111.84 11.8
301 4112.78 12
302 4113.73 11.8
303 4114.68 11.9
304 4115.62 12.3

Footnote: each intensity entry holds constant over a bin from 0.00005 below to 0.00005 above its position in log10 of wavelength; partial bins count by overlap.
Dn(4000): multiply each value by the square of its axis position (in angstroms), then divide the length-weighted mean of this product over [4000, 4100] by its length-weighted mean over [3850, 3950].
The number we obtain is 1.24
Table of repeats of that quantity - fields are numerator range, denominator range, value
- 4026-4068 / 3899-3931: 1.19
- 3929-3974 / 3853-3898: 0.79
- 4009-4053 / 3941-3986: 1.28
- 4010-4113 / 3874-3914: 1.20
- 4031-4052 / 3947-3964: 1.16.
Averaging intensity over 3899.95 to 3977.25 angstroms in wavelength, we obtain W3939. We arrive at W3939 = 9.52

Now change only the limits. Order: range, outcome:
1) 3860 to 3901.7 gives 10.9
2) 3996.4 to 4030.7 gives 12.3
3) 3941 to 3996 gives 10.3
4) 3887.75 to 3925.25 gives 10.9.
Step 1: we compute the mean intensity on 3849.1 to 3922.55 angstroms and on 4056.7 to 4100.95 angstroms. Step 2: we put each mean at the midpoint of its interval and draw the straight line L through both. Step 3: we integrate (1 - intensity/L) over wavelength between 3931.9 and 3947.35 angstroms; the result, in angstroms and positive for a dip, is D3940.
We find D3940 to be 4.7 angstroms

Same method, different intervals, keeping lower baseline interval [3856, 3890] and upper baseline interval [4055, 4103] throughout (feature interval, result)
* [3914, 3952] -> 6.4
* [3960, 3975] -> 5.7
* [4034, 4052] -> -1.3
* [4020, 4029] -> -0.7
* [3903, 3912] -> -0.2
